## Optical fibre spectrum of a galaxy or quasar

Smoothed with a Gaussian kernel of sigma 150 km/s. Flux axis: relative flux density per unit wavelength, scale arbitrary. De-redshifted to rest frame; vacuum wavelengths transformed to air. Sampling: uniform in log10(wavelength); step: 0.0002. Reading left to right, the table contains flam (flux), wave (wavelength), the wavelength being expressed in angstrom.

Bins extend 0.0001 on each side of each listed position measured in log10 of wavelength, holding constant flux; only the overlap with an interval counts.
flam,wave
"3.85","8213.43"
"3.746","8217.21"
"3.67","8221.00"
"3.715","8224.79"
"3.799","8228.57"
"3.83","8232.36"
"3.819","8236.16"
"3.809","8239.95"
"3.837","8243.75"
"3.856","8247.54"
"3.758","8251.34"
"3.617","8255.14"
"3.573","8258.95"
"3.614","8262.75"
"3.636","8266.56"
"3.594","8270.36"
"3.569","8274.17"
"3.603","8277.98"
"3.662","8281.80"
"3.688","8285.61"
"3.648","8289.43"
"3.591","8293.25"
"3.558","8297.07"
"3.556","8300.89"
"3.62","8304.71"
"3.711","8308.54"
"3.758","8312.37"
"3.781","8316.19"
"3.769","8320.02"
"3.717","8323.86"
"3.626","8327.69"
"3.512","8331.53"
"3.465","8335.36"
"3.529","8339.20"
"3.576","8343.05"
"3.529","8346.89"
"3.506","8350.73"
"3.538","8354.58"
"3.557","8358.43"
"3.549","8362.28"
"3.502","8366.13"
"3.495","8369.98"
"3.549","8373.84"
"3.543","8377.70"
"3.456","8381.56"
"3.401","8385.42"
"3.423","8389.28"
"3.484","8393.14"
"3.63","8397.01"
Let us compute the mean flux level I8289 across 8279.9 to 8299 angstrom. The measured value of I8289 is 3.63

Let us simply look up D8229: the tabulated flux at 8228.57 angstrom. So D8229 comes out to 3.799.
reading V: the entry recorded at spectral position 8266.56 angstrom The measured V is 3.636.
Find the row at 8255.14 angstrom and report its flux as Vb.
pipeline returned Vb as 3.617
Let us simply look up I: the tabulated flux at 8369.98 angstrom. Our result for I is 3.495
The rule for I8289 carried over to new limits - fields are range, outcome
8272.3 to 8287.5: 3.63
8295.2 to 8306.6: 3.58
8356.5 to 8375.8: 3.53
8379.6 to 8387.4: 3.43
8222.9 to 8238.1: 3.79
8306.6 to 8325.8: 3.75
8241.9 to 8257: 3.77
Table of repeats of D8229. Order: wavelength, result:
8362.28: 3.549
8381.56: 3.456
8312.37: 3.758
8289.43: 3.648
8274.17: 3.569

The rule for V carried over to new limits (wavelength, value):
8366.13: 3.502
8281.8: 3.662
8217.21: 3.746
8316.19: 3.781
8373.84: 3.549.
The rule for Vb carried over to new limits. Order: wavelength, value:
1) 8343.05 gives 3.576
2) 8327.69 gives 3.626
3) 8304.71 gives 3.62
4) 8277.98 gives 3.603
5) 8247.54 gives 3.856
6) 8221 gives 3.67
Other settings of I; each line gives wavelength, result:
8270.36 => 3.594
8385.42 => 3.401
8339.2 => 3.529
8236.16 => 3.819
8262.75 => 3.614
